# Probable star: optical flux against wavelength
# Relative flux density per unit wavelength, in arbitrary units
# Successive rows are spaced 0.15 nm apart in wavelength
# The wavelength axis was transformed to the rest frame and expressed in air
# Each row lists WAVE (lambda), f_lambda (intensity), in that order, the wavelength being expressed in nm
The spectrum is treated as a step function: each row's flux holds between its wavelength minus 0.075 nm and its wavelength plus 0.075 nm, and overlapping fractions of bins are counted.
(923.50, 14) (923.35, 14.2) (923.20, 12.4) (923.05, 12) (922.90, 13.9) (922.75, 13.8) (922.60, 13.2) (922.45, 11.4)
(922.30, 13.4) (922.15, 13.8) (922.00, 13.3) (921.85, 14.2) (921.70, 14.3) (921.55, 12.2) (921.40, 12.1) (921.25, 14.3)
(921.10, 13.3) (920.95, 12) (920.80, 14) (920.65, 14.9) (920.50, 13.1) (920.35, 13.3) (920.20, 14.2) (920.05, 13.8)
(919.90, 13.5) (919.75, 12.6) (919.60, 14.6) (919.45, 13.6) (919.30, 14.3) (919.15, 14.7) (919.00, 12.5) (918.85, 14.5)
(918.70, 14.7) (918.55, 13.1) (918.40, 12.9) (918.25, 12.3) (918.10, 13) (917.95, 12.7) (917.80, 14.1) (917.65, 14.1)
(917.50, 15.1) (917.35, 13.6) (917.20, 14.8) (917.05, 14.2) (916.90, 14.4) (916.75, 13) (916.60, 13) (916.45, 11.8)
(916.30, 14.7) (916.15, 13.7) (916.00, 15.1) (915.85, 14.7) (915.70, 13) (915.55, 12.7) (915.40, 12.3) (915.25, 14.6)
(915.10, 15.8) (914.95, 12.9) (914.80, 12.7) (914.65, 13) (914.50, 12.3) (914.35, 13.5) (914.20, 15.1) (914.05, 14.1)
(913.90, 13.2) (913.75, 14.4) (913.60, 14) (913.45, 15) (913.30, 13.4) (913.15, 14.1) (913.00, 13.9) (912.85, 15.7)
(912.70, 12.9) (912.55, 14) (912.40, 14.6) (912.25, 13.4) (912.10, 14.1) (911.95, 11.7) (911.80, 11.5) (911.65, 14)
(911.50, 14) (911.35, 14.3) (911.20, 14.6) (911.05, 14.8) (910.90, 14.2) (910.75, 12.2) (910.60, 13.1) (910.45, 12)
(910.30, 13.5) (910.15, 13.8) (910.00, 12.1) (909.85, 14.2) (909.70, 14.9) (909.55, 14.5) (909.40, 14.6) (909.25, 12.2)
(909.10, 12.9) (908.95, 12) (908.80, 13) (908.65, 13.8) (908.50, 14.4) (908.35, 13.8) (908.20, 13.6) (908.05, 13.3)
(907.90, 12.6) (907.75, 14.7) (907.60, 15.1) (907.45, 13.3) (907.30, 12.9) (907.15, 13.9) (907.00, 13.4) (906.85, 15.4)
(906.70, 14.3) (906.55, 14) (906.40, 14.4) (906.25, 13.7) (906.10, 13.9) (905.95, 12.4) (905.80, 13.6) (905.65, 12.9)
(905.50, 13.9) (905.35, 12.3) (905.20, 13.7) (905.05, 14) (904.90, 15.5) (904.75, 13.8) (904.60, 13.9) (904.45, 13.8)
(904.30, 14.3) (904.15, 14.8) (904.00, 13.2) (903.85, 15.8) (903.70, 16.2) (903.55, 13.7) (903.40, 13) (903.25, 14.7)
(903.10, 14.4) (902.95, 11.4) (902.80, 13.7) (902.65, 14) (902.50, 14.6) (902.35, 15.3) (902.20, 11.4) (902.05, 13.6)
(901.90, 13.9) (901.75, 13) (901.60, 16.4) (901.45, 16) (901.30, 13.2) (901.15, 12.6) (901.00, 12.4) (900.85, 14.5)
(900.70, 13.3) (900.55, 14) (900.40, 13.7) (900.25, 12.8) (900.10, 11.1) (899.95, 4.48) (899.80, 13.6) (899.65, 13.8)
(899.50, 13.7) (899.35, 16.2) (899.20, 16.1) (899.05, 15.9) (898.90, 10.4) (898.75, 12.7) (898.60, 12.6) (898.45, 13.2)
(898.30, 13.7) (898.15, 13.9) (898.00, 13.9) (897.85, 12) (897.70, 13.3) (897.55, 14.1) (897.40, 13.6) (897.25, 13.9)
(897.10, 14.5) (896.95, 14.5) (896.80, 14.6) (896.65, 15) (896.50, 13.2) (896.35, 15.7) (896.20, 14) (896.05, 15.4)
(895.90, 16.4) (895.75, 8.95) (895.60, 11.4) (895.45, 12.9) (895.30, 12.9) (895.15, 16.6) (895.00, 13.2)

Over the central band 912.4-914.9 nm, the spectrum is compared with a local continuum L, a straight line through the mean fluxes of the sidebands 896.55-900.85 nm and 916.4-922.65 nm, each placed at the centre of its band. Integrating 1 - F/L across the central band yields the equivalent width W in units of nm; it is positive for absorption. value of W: -0.07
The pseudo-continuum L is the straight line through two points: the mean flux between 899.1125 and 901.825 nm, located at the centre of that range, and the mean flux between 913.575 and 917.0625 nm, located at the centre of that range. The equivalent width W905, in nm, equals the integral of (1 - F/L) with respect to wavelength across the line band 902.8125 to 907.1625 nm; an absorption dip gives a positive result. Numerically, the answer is -0.15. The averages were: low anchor 13.4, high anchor 13.7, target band 13.9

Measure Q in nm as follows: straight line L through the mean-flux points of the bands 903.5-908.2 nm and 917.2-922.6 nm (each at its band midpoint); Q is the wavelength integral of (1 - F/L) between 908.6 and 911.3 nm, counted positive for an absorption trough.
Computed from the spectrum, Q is 0.07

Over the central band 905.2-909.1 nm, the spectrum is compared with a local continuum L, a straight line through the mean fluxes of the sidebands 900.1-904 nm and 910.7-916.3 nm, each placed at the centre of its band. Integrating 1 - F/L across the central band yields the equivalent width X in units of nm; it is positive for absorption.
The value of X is 0.06 nm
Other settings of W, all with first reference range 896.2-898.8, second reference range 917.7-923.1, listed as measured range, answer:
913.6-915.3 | -0.03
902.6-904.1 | -0.03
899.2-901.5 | 0.11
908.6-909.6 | 0.03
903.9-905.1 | -0.04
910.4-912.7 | 0.01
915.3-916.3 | -0.01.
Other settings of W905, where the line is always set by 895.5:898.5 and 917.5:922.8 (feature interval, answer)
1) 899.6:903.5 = 0.13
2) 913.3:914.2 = -0.04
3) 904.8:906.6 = 0.00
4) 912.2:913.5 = -0.05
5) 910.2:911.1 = 0.02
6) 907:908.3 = 0.00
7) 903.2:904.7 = -0.07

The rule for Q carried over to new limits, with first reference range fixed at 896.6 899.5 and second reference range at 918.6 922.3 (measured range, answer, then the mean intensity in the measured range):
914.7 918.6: 0.018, 13.6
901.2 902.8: -0.029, 14.1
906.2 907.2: -0.028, 14.2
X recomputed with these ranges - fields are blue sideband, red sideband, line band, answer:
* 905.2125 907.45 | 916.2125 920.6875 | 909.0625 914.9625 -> 0.01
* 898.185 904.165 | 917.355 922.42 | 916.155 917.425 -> -0.01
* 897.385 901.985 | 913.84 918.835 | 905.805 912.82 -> -0.05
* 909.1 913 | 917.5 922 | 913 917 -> -0.03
